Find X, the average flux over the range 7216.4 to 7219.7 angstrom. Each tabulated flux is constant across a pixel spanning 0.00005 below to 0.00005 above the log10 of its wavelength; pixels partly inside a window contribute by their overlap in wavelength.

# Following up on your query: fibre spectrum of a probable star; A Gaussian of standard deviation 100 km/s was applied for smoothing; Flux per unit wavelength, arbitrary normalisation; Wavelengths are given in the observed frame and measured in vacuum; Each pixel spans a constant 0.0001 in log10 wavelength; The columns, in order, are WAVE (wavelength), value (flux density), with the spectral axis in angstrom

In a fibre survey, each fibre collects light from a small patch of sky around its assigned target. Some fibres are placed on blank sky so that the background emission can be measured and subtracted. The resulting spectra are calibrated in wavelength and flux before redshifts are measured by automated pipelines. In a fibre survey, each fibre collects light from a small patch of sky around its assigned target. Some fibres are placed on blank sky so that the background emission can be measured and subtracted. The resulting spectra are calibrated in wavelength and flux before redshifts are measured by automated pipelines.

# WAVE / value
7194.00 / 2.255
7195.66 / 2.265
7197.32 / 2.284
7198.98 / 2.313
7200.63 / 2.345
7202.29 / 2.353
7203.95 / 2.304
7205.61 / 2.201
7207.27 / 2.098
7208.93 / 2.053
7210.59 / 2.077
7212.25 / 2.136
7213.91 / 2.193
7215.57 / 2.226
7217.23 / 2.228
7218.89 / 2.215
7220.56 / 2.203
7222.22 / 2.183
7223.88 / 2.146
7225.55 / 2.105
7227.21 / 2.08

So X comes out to 2.22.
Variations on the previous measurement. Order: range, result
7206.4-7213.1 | 2.09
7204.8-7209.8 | 2.12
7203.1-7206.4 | 2.25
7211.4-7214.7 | 2.16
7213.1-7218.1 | 2.22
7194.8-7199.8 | 2.28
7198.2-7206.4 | 2.3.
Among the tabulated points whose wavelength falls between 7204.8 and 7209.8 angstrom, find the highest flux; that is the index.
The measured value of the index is 2.201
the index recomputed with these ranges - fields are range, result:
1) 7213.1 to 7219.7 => 2.228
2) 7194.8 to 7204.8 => 2.353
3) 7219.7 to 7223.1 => 2.203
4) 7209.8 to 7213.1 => 2.136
